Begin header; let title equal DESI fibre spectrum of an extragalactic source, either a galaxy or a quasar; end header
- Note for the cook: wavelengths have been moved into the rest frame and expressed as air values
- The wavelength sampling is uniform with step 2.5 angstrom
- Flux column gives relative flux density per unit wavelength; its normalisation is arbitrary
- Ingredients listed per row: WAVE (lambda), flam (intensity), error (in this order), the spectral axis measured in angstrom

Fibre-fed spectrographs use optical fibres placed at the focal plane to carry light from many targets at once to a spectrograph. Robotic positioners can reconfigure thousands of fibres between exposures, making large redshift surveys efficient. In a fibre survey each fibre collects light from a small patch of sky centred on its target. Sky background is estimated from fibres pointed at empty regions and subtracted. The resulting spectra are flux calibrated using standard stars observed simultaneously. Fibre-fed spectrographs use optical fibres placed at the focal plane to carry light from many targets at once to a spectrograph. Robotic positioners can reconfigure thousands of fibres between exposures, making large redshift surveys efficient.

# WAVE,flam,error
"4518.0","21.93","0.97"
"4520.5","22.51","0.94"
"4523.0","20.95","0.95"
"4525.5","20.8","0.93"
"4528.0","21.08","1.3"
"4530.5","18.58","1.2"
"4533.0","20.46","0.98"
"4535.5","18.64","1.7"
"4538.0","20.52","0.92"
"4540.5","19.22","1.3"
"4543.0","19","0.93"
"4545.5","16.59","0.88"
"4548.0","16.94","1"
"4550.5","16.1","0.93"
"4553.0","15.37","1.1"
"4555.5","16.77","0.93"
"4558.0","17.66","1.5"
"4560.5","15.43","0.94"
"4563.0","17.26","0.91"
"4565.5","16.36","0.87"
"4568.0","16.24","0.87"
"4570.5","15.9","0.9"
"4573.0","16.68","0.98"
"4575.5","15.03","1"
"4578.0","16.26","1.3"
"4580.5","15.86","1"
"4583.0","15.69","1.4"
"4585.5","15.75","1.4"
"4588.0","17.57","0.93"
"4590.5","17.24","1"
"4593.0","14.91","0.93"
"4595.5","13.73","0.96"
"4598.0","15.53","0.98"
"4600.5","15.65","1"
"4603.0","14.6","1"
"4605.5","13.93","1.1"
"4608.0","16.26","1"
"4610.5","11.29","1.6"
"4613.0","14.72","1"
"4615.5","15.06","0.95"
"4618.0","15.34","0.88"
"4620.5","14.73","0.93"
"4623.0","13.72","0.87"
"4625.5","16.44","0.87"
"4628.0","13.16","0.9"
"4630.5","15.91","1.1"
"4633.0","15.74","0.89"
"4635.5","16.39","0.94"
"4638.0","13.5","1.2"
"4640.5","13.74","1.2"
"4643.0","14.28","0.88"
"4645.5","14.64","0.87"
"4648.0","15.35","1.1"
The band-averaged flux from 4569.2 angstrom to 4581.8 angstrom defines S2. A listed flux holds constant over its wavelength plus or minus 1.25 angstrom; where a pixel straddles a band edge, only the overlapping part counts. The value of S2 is 15.9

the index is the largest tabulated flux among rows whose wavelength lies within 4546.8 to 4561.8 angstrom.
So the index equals 17.66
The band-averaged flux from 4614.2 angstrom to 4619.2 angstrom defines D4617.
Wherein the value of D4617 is 15.2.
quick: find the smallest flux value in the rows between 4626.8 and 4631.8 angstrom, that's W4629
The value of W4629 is 13.16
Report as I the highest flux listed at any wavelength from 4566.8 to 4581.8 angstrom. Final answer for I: 16.68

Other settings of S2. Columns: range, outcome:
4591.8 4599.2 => 14.7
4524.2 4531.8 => 20.2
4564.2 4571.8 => 16.2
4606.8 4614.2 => 14.1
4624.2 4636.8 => 15.5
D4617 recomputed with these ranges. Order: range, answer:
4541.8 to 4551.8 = 17.1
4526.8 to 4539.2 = 19.8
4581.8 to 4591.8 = 16.6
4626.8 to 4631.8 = 14.6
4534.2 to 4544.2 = 19.4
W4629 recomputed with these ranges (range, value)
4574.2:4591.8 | 15.03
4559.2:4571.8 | 15.43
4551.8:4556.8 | 15.37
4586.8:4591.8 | 17.24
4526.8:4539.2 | 18.58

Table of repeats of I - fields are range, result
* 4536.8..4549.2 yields 20.52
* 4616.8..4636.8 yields 16.44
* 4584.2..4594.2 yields 17.57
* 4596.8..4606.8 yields 15.65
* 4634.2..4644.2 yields 16.39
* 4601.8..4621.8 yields 16.26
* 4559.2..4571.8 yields 17.26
